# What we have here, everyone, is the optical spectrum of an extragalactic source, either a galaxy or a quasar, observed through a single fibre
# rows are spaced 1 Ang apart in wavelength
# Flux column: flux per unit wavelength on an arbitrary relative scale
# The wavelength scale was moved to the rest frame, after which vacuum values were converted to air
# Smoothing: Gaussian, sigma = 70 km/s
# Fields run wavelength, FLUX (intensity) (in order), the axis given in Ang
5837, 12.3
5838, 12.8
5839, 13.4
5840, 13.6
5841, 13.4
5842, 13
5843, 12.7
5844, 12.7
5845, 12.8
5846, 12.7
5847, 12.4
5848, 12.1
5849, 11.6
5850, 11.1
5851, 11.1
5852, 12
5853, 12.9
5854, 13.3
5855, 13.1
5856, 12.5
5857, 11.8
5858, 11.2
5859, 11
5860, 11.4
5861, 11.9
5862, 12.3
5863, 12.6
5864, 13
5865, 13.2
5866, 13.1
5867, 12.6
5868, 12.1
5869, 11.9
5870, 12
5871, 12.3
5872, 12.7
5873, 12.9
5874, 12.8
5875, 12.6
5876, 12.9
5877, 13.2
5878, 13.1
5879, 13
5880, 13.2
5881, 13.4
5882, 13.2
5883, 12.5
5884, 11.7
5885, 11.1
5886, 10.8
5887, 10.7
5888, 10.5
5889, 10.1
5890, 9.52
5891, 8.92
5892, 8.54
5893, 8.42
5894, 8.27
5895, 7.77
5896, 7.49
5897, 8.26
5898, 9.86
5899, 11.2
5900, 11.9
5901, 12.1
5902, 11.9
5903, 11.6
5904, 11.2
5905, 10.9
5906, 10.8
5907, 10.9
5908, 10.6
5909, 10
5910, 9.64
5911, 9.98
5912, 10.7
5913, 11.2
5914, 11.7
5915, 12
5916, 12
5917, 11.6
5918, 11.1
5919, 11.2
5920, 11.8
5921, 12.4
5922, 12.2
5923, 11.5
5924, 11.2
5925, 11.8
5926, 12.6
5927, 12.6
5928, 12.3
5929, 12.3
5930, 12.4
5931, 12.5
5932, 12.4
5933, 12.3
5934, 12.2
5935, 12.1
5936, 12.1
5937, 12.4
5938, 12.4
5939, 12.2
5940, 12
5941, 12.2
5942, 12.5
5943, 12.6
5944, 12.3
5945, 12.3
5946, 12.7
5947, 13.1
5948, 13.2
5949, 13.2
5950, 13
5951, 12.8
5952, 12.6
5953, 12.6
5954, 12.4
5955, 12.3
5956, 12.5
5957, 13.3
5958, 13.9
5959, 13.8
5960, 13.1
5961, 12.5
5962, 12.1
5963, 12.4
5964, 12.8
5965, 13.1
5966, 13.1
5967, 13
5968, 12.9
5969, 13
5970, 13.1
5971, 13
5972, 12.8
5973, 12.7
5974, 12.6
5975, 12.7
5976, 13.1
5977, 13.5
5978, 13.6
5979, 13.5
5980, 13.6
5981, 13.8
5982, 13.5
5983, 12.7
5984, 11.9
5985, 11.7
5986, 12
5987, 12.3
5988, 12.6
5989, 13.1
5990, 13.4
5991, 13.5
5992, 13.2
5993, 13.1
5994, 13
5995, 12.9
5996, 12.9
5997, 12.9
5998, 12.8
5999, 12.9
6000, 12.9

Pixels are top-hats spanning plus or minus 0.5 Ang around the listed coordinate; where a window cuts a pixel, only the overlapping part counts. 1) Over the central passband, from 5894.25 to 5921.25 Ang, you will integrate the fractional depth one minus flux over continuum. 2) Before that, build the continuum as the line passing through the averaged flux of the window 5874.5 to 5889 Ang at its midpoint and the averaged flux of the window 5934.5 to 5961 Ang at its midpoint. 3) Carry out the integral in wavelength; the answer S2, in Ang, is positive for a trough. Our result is 3.54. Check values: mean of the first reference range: 12.2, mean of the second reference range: 12.7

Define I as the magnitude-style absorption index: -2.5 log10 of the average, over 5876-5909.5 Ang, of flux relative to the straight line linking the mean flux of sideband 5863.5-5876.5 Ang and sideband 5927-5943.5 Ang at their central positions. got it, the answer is 0.16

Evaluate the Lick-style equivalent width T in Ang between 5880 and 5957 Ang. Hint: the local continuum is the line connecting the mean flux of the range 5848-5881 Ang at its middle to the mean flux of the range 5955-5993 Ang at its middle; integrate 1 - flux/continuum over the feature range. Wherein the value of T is 7.1 Ang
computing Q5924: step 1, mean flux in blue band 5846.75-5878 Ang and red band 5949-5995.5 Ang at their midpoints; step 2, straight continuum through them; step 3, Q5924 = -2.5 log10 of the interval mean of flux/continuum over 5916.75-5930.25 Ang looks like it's 0.06 mag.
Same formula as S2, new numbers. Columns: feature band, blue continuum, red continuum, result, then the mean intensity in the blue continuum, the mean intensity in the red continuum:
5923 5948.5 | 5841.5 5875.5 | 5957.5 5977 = 0.9 Ang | 12.3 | 12.9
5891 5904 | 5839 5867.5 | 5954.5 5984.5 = 2.9 Ang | 12.4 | 13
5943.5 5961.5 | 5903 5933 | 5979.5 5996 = -1.0 Ang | 11.5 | 12.9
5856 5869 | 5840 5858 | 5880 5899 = -0.6 Ang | 12.4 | 10.2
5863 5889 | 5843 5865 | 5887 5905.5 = -3.2 Ang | 12.2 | 9.94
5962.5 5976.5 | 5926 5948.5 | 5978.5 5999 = -0.2 Ang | 12.4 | 12.9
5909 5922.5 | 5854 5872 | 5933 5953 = 1.2 Ang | 12.3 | 12.5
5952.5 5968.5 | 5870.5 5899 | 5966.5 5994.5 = -0.4 Ang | 11.1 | 13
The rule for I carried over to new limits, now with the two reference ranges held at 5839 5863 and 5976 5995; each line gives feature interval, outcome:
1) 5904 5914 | 0.19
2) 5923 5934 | 0.04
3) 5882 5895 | 0.23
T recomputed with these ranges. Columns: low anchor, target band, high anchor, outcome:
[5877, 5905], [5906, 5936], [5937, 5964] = 0.4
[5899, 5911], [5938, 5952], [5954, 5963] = -0.2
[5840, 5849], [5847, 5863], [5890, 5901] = 0.0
